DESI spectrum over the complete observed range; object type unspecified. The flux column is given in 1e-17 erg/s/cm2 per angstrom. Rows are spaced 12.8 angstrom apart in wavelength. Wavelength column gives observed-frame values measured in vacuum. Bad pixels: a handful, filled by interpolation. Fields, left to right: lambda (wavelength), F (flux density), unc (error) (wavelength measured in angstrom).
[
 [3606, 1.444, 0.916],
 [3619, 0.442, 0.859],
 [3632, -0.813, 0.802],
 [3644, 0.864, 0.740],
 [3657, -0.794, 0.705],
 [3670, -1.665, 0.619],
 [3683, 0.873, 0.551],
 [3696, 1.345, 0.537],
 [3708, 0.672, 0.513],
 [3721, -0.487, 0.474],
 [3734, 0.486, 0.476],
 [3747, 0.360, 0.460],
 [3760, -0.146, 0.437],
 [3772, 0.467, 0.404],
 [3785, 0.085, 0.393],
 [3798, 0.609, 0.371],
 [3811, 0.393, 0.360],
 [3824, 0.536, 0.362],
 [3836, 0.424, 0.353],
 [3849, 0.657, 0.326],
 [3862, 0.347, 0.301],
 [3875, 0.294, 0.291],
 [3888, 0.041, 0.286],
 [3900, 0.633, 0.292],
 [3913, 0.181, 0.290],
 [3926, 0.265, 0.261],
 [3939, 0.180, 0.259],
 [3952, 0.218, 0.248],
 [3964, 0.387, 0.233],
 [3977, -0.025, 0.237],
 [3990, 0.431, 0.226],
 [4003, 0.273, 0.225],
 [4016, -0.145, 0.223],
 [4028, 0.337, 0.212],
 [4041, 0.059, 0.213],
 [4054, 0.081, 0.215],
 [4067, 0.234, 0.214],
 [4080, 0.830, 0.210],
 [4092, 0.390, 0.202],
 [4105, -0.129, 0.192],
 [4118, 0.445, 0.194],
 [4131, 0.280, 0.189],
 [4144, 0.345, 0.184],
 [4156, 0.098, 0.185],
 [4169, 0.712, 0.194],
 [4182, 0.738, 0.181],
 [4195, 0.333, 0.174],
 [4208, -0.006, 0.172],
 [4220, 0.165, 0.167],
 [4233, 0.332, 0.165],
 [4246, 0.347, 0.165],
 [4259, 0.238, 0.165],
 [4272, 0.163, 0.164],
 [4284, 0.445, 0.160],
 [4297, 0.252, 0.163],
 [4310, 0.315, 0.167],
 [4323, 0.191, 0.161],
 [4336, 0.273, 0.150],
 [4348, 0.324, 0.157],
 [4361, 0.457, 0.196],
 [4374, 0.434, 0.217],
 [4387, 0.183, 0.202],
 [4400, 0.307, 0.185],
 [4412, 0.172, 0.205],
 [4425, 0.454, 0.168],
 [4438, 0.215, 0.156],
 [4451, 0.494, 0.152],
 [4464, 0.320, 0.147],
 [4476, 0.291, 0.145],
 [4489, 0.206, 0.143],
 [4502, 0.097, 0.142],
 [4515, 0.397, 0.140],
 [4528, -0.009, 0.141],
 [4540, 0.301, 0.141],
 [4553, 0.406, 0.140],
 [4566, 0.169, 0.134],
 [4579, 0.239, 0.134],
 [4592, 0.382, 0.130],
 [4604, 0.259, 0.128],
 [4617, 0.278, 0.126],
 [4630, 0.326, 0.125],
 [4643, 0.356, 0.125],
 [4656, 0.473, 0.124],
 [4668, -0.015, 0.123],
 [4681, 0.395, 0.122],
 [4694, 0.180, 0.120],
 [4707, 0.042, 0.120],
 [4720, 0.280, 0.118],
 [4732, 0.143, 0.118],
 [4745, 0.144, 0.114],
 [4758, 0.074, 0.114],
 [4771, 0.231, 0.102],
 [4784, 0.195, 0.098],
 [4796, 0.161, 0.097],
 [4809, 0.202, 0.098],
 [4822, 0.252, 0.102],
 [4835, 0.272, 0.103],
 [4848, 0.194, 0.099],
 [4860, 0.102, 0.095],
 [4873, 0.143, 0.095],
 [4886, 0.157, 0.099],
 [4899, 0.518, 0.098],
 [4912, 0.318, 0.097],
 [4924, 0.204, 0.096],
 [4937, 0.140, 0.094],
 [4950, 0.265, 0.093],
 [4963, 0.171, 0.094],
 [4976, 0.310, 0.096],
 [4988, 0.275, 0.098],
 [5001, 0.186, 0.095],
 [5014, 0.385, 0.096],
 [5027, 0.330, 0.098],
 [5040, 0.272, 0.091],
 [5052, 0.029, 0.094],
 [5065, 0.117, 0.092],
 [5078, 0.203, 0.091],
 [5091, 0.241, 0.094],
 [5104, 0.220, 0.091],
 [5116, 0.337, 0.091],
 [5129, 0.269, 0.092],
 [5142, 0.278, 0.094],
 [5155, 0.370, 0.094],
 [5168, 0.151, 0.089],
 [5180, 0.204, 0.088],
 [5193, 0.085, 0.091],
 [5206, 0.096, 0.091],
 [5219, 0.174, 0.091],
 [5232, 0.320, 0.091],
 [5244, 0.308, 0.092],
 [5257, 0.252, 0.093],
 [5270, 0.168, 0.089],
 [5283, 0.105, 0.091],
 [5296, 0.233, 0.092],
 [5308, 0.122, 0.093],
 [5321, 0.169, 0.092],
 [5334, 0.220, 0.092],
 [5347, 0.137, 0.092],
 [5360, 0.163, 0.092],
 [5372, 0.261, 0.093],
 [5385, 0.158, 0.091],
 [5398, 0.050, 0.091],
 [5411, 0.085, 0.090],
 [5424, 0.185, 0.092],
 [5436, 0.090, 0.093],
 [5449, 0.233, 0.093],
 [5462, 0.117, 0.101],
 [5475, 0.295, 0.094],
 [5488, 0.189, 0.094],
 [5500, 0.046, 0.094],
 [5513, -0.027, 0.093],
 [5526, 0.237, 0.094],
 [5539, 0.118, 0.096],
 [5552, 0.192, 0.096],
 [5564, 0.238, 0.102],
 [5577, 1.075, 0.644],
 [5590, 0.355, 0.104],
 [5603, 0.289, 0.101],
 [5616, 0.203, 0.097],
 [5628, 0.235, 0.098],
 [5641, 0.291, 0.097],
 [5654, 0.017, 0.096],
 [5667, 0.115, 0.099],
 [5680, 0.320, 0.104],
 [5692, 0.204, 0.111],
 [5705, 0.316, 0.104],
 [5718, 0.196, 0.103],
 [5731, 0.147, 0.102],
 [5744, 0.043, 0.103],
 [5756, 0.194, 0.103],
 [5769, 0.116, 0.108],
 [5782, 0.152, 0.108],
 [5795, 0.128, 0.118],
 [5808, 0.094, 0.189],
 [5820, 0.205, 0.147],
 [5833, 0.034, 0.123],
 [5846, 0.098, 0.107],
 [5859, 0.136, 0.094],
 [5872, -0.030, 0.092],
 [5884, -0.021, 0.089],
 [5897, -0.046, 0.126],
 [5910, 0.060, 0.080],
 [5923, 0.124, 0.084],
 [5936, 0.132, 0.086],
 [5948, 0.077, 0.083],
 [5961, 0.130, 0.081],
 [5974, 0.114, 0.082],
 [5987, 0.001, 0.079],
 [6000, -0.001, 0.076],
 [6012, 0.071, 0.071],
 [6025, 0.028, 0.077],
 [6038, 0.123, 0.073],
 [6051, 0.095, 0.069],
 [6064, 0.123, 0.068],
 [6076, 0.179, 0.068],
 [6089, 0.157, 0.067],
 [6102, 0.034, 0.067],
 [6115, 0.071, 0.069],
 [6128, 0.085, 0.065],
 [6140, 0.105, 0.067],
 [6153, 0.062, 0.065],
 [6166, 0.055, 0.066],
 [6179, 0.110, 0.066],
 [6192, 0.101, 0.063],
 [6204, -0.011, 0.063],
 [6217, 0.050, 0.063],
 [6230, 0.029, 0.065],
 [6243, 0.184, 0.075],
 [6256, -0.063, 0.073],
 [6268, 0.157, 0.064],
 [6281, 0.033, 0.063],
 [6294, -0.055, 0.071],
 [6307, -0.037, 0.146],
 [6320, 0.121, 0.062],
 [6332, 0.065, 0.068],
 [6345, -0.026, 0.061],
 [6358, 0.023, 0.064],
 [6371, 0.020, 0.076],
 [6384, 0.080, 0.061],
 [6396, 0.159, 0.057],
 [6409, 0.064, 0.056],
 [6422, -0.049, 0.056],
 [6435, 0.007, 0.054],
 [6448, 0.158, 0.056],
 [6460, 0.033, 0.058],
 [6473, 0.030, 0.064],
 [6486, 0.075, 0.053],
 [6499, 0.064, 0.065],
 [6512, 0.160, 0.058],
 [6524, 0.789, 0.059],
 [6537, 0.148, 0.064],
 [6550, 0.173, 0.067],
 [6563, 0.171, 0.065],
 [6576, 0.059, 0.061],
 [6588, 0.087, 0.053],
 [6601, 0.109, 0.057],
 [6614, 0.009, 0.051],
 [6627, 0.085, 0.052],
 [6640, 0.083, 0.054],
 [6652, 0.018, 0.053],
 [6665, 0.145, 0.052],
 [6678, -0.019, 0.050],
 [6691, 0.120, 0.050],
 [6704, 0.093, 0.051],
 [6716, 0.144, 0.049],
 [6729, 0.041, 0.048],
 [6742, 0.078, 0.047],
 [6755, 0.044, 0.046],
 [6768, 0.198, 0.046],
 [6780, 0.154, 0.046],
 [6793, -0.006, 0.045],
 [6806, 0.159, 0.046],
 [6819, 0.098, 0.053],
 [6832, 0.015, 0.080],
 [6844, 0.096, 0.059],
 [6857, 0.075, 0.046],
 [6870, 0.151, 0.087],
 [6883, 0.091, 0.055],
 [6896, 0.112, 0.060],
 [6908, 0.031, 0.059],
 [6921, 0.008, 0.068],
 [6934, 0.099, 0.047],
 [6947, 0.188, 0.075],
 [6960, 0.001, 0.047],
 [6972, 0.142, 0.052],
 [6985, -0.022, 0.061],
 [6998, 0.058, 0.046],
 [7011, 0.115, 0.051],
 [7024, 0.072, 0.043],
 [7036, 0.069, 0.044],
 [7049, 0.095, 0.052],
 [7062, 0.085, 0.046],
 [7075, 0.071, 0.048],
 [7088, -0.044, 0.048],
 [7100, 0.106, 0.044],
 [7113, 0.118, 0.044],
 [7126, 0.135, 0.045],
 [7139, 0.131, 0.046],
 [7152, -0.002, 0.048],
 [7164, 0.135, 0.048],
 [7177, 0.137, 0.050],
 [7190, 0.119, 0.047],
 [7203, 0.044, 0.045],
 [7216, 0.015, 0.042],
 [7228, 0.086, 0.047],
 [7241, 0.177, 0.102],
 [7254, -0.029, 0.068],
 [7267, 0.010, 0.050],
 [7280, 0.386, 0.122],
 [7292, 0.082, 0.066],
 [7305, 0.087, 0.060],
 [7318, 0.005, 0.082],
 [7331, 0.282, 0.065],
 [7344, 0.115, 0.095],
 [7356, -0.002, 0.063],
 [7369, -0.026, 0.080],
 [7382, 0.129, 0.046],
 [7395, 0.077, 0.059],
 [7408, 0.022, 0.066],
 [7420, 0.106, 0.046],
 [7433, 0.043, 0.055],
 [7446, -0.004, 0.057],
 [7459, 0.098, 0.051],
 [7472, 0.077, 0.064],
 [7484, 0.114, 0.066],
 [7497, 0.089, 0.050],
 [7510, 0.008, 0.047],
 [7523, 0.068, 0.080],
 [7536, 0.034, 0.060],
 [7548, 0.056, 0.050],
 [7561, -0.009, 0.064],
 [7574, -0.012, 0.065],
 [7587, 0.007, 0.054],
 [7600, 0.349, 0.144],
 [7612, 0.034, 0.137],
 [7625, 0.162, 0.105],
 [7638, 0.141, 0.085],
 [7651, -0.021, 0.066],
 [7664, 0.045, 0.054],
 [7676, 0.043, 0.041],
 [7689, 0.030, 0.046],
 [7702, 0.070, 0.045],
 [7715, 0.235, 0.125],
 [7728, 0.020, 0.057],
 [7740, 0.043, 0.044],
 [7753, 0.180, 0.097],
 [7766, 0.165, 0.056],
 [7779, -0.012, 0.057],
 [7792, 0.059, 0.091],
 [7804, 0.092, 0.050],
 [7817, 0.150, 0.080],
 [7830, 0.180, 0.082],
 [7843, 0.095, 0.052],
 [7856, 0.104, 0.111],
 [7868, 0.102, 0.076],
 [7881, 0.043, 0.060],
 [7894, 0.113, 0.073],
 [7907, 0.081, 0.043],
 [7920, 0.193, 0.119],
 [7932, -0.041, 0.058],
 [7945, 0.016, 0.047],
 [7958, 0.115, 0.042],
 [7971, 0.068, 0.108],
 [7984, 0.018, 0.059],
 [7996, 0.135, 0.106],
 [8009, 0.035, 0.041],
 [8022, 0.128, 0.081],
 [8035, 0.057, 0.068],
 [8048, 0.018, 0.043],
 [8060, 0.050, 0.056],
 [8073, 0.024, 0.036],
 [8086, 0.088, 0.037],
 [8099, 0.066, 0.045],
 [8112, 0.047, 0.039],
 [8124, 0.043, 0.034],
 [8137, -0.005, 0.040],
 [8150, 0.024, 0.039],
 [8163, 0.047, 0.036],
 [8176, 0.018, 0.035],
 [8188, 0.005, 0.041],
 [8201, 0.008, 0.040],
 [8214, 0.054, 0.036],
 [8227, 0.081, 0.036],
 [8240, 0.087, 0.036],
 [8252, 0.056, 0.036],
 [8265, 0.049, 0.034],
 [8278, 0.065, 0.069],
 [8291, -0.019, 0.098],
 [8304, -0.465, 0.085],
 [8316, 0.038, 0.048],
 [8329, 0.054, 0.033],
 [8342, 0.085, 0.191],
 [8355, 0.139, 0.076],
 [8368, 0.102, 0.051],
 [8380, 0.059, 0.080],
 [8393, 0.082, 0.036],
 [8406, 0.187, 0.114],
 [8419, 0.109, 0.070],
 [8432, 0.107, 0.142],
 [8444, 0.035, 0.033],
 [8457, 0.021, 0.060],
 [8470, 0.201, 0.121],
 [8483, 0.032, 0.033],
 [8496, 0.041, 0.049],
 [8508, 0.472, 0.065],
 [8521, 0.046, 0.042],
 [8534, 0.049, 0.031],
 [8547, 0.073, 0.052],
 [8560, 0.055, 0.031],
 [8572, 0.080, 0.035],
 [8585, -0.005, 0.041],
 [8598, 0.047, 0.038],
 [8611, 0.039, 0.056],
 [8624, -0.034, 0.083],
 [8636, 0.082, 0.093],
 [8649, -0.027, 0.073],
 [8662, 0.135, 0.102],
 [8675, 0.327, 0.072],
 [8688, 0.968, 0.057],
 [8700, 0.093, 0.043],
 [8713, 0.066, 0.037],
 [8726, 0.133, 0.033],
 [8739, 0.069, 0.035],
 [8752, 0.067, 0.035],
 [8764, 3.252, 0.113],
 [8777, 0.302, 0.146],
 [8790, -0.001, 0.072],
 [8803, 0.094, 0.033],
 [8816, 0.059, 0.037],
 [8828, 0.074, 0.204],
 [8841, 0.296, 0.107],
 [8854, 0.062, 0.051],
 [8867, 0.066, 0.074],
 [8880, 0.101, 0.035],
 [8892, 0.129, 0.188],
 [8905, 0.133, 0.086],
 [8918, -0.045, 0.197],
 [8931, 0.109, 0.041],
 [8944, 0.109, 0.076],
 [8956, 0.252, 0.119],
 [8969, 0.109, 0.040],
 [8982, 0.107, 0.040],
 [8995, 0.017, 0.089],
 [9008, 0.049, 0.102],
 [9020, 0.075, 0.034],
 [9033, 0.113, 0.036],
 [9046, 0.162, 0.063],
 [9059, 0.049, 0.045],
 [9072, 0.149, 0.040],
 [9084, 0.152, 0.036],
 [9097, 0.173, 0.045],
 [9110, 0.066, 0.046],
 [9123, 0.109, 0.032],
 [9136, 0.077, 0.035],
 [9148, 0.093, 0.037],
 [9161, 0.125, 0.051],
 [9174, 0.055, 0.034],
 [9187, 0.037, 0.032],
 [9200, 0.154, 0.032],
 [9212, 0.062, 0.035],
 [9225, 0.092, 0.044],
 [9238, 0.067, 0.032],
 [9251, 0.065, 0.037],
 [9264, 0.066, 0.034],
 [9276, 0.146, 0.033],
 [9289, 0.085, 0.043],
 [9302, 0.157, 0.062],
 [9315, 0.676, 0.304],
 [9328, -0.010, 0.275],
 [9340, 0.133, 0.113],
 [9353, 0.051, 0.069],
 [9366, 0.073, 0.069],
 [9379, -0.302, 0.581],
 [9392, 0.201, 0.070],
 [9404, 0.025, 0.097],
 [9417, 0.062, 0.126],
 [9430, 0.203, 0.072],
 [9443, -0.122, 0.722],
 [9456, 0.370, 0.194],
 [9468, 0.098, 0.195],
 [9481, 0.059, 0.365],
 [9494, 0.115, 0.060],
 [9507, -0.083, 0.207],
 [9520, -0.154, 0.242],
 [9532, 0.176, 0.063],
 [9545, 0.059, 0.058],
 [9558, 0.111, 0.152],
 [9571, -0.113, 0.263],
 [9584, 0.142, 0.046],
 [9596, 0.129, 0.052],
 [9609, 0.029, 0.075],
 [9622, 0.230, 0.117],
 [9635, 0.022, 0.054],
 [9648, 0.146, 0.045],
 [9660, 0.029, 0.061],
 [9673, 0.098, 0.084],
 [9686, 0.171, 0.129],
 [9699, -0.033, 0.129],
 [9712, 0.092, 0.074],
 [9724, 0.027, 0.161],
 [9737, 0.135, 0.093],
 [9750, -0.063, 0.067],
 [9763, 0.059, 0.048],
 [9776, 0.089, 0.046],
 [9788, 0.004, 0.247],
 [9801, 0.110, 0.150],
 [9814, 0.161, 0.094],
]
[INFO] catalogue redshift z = 0.751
